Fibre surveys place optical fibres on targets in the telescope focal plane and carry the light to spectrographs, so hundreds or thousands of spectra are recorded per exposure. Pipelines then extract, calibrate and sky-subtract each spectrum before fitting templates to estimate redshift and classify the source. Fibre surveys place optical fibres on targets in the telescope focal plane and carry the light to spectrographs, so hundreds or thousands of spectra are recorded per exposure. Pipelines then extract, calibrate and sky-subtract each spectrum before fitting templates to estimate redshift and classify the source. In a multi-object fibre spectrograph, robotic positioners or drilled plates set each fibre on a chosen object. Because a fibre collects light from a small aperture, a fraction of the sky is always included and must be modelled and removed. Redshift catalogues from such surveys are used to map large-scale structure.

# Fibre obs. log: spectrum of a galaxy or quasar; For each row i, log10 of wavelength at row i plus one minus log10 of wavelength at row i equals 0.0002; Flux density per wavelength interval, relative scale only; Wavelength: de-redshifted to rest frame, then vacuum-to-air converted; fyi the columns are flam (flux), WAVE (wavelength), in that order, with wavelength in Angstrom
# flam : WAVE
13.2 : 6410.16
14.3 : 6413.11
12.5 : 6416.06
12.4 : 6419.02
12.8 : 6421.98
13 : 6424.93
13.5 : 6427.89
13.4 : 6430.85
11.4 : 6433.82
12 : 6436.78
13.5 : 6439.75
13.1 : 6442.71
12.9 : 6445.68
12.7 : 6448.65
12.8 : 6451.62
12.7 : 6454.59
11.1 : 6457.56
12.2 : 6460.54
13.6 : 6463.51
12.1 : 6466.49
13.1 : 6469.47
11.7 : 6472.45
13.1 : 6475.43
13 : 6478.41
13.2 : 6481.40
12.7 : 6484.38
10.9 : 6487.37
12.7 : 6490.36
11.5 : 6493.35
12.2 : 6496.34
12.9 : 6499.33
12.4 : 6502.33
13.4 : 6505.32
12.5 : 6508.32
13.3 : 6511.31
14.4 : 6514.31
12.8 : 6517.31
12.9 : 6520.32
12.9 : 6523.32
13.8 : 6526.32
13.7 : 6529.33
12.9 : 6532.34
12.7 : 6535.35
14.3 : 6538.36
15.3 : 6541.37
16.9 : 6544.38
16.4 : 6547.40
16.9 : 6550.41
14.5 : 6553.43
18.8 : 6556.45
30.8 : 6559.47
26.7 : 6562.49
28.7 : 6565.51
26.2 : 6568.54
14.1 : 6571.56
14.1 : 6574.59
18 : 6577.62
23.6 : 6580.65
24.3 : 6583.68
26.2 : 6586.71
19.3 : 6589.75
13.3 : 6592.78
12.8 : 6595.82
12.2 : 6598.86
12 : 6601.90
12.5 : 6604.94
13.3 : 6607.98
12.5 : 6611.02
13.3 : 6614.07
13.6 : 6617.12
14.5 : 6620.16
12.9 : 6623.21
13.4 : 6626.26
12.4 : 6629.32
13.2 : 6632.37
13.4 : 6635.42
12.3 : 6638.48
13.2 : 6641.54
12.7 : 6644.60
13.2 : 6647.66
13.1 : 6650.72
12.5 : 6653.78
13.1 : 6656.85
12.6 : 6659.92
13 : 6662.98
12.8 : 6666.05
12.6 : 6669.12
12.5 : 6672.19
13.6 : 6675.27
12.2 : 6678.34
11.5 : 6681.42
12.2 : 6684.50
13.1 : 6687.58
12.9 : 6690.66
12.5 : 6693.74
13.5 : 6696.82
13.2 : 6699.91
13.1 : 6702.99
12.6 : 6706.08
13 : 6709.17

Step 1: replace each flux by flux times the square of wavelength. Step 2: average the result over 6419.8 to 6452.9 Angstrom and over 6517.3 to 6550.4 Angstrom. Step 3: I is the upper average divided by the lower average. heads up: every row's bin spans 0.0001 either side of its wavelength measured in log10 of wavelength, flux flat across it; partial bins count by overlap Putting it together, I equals 1.15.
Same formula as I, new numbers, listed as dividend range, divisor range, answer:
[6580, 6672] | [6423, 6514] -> 1.18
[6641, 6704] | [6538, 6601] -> 0.69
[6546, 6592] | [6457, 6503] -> 1.75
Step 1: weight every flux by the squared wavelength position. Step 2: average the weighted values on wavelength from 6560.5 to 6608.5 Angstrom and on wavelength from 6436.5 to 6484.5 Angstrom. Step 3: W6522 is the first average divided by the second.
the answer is 1.5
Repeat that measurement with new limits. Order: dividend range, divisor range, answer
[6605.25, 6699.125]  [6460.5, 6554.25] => 1.01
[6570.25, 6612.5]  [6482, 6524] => 1.32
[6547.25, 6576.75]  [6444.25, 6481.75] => 1.71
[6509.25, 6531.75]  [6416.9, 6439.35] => 1.08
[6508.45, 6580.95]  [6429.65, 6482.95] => 1.39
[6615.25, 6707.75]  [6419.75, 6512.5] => 1.09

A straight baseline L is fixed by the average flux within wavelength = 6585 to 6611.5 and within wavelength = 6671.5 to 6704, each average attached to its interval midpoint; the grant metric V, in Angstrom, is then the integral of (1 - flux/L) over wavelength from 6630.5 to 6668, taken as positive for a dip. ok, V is 2.26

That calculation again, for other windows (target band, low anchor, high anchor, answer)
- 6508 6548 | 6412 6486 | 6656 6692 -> -3.74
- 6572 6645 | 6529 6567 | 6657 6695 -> 3.90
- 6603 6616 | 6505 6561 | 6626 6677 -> 0.80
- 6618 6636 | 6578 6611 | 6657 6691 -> 2.13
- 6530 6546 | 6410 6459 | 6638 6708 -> -2.02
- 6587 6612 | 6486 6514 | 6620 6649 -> -2.37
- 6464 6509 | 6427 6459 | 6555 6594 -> 9.00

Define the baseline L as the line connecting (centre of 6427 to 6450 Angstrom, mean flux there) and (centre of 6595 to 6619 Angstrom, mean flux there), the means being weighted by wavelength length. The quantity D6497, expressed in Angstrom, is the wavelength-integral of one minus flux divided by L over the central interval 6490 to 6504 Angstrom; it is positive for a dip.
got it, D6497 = 0.5 Angstrom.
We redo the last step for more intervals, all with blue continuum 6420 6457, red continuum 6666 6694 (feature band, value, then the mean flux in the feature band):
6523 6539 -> -0.8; 13.4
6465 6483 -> 0.1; 12.7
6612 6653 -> -1.7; 13.1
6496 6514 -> -0.3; 12.9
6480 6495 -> 0.6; 12.2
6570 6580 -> -2.8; 16.2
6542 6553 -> -3.2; 16.4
